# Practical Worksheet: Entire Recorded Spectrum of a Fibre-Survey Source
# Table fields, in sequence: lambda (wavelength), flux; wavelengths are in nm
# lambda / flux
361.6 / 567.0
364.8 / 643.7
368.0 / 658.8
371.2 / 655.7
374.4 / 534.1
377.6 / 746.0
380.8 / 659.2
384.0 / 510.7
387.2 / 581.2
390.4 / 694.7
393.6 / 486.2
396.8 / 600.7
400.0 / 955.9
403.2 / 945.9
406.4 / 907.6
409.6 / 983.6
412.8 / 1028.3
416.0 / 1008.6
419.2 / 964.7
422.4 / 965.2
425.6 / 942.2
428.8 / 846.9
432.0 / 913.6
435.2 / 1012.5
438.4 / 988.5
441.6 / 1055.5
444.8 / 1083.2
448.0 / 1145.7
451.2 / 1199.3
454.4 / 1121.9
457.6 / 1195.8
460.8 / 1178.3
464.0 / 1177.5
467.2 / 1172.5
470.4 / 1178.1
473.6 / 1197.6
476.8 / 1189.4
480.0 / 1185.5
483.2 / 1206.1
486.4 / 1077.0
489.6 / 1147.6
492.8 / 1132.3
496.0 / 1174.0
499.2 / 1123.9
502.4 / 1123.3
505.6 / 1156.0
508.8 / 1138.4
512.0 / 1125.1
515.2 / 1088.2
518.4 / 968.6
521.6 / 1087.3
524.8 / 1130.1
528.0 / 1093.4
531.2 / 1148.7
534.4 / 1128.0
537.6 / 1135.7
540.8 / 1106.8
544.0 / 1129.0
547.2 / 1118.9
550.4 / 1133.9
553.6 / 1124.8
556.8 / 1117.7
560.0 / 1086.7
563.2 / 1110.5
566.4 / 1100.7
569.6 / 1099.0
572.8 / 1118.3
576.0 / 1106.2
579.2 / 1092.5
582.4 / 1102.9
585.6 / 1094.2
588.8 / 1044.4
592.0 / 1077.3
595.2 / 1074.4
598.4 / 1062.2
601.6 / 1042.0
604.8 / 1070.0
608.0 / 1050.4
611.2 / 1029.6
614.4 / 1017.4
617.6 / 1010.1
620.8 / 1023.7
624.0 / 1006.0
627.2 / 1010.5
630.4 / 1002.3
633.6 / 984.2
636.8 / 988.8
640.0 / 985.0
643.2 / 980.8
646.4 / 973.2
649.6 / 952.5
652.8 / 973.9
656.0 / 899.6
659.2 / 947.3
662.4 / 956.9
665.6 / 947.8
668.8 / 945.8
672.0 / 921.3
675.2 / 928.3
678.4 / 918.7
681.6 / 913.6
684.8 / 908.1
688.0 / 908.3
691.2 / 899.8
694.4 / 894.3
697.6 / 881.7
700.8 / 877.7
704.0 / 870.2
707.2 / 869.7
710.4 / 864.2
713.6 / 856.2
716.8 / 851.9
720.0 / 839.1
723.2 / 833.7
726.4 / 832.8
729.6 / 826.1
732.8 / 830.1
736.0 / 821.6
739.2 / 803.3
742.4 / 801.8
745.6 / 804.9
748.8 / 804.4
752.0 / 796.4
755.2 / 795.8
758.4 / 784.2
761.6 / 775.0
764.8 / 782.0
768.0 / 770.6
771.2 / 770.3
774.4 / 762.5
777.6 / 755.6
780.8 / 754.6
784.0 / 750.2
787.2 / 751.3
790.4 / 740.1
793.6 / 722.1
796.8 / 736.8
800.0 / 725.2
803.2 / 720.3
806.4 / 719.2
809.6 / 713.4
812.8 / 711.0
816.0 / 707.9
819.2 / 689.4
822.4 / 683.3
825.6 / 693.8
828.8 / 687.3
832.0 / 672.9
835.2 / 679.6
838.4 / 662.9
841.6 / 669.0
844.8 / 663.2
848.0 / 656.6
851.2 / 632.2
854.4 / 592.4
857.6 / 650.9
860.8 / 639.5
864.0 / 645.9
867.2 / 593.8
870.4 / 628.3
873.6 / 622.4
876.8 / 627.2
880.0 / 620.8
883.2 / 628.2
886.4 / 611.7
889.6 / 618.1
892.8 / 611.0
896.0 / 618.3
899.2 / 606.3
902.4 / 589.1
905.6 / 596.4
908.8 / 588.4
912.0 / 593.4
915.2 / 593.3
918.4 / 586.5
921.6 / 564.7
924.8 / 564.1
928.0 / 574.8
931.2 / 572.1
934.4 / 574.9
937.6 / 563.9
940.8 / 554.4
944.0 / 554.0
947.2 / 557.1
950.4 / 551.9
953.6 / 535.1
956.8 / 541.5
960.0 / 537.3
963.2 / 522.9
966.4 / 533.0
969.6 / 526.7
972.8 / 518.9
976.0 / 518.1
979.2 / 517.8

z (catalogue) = 0.00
